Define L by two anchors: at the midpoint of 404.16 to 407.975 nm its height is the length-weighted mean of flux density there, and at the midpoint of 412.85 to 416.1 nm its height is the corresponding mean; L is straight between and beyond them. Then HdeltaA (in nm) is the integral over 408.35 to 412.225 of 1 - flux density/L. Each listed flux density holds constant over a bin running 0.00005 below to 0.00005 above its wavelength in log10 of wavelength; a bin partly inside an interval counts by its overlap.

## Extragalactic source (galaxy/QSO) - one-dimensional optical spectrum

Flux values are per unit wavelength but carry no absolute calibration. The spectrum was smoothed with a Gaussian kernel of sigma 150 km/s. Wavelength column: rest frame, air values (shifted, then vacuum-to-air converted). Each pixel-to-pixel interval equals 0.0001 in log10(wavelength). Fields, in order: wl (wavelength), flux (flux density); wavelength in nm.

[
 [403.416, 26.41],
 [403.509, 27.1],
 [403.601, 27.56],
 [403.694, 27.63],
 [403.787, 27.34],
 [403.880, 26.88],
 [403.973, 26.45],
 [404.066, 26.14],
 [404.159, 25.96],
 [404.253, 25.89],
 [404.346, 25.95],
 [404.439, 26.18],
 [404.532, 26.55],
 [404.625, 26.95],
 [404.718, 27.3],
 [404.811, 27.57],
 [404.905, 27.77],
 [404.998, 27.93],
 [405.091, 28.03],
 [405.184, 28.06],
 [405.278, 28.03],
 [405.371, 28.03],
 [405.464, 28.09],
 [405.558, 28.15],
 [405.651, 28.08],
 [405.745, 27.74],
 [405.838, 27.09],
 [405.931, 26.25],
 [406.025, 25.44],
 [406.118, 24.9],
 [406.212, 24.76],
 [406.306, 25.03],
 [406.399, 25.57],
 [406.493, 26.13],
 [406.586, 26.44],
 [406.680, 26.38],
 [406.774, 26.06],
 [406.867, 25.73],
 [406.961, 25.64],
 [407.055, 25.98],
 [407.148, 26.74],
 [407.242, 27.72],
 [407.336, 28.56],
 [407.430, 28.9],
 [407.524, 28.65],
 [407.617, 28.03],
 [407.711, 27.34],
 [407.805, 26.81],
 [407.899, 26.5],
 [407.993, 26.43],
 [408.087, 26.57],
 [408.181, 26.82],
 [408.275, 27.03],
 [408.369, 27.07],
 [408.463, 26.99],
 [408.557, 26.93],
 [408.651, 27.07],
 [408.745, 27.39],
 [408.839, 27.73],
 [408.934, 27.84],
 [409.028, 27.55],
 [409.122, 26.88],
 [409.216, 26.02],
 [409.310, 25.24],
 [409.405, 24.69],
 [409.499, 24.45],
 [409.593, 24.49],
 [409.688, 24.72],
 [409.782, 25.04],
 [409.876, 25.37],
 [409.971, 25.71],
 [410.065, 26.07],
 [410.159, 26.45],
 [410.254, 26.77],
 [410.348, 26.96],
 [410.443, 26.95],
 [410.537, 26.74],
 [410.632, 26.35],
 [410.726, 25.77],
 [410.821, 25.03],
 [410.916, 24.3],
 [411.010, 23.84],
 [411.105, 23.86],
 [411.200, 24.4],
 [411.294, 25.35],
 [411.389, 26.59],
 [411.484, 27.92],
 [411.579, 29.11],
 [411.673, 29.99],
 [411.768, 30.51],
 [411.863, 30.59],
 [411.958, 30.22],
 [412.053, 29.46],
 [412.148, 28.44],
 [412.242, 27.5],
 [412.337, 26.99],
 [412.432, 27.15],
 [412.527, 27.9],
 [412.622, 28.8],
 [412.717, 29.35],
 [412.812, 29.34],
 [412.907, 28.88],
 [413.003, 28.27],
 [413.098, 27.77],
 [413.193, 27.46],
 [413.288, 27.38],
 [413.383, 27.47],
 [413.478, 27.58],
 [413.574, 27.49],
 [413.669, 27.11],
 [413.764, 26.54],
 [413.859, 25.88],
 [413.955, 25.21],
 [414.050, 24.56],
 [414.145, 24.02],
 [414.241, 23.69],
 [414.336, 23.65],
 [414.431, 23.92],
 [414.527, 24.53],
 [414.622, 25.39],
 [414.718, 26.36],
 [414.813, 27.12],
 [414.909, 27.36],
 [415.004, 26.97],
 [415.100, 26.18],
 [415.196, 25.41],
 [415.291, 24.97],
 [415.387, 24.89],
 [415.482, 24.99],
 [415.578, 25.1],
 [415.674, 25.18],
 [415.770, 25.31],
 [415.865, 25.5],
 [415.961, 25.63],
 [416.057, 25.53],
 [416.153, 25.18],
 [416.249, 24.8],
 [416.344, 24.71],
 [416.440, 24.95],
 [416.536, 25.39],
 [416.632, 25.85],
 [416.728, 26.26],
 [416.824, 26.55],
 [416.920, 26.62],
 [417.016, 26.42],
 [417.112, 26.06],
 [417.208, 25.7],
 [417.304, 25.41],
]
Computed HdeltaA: -0.03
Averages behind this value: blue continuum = 26.9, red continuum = 26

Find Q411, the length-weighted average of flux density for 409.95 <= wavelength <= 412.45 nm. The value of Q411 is 27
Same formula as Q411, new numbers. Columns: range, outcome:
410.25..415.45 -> 26.8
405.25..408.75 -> 26.9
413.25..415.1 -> 25.9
